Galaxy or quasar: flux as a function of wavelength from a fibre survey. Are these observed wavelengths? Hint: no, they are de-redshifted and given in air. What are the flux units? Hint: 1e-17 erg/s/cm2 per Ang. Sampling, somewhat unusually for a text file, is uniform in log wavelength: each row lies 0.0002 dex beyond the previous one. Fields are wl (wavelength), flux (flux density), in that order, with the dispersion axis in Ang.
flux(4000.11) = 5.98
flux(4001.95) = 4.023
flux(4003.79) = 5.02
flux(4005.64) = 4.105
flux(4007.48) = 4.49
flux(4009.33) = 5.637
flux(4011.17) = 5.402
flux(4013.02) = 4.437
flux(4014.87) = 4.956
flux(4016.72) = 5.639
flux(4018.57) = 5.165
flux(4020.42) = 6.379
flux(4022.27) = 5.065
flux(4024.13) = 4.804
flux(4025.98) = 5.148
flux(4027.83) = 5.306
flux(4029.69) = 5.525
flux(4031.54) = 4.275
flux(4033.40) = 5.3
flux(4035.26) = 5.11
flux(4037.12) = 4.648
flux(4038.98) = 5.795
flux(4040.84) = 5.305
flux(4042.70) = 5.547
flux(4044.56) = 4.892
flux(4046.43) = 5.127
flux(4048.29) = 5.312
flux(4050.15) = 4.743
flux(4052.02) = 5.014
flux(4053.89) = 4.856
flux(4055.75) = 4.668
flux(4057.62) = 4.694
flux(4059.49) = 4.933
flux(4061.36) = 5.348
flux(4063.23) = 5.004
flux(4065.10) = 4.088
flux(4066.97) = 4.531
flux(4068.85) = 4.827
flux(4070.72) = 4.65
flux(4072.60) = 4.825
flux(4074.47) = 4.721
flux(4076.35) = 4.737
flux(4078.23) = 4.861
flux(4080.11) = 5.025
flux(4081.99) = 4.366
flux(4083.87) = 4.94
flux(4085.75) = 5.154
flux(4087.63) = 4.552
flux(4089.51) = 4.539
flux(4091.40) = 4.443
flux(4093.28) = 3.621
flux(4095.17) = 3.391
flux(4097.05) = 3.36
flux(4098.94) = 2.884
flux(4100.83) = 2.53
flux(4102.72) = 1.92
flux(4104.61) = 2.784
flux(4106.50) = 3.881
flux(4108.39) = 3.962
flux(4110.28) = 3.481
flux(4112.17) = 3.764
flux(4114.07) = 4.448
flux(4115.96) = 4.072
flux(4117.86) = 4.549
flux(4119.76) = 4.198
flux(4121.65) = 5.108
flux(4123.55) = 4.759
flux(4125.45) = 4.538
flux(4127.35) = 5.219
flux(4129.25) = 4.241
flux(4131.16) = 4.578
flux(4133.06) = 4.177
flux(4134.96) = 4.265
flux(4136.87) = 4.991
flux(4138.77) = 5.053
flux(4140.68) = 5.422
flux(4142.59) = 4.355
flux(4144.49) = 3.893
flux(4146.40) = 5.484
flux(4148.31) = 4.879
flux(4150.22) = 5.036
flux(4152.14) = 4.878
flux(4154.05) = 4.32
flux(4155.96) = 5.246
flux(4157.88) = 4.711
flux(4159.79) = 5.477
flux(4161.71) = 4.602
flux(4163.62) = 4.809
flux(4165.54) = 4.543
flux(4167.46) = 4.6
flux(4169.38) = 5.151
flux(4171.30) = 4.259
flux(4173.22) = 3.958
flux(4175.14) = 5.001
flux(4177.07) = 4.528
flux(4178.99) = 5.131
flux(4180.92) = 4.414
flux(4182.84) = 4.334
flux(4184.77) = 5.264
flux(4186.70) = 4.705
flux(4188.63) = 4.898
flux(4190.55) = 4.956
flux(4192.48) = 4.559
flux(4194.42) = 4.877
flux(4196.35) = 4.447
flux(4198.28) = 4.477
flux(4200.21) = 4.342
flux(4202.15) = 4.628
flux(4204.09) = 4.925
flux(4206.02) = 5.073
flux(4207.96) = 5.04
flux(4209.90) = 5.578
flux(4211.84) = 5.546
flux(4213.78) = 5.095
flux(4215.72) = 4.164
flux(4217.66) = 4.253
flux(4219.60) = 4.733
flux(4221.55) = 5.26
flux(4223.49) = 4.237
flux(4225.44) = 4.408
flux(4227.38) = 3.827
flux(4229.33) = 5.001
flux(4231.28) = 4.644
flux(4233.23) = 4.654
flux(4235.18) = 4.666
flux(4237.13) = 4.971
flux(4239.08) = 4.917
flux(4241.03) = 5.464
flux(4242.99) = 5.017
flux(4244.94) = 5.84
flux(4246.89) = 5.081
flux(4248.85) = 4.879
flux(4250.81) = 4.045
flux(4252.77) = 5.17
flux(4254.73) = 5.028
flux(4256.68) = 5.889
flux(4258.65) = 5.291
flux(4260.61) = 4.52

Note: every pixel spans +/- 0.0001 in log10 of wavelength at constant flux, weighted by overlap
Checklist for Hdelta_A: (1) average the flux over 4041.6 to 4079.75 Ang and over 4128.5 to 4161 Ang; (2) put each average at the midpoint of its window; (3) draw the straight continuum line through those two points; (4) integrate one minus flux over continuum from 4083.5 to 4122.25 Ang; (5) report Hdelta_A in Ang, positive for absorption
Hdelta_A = 7.7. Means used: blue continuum 4.87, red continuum 4.77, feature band 3.86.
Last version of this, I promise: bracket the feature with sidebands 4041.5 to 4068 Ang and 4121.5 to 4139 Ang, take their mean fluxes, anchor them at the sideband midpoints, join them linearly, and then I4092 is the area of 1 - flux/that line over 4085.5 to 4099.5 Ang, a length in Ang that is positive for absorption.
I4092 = 2.4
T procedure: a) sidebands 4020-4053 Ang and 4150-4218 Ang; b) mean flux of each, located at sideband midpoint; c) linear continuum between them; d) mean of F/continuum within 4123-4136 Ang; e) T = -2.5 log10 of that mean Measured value 0.09 mag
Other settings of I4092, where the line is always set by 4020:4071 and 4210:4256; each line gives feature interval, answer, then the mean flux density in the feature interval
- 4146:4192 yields 1.1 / 4.79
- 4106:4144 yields 3.8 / 4.45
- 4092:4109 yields 6.2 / 3.16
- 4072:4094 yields 1.5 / 4.66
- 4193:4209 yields 0.5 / 4.72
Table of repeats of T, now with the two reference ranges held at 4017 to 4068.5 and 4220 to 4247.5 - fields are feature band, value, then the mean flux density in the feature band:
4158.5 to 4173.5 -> 0.05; 4.71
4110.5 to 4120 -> 0.20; 4.15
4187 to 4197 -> 0.03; 4.75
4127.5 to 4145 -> 0.08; 4.6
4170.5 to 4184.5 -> 0.08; 4.56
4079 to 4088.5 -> 0.05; 4.81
